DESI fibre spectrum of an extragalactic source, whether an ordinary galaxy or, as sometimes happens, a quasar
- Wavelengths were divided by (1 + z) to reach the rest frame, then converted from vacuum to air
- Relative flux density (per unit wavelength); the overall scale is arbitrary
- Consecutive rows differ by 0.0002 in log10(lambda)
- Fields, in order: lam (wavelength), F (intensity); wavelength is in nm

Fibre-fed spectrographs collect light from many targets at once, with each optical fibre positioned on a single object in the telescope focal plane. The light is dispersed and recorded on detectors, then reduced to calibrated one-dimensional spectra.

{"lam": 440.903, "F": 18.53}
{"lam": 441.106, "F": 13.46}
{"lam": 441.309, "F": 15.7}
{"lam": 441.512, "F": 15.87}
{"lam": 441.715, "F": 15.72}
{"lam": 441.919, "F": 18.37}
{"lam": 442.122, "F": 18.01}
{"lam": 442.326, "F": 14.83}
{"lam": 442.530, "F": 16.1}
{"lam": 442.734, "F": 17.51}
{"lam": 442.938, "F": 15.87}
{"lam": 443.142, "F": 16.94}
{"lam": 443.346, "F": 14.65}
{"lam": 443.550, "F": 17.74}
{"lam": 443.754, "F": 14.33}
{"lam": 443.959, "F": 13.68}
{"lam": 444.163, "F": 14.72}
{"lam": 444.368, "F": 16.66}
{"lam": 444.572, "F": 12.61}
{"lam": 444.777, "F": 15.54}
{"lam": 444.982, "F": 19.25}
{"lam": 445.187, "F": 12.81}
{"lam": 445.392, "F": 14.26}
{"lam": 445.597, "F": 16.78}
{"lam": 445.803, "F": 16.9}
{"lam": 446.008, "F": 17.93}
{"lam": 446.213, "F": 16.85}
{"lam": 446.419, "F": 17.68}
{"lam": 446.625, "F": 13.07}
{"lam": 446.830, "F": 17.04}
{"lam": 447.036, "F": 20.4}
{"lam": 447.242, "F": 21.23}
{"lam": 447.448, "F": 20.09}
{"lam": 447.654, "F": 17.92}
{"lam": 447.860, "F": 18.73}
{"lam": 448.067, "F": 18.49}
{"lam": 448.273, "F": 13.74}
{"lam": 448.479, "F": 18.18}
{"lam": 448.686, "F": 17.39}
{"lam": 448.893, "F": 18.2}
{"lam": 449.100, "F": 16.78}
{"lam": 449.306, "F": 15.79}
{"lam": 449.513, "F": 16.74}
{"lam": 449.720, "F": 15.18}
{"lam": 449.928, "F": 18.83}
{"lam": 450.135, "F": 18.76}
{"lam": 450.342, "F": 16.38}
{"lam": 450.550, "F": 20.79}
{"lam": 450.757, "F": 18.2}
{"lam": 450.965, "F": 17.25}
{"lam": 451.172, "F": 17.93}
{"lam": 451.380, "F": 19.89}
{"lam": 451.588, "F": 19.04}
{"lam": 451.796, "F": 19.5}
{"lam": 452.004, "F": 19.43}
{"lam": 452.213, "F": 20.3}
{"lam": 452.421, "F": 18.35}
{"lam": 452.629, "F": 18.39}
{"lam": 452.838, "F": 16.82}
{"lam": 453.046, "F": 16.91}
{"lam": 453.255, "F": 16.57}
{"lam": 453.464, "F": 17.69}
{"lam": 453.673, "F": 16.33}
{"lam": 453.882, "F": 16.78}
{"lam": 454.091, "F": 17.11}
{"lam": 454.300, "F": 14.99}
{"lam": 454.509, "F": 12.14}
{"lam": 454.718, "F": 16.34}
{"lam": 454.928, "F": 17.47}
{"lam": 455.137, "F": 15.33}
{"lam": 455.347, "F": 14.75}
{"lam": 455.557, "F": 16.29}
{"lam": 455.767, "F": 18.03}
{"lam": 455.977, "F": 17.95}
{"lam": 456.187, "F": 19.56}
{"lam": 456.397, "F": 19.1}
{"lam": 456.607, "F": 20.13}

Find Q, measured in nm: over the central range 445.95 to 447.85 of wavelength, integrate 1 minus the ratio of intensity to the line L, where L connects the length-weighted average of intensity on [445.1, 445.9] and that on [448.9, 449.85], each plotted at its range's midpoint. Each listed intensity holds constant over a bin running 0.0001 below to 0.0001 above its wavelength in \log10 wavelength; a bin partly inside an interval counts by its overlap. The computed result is -0.29 nm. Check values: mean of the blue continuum 15.2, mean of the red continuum 16.4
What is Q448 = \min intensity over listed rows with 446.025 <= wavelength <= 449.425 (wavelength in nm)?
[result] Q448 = 13.07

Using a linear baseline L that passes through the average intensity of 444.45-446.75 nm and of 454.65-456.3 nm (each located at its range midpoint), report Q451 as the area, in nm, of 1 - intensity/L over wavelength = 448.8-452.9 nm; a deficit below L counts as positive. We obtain -0.425 nm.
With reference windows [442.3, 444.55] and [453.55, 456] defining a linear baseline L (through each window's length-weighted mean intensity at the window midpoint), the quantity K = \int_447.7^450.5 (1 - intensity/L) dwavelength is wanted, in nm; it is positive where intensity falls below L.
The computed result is -0.25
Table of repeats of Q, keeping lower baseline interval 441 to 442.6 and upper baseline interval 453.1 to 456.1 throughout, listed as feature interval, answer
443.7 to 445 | 0.084 nm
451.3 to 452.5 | -0.236 nm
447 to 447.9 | -0.198 nm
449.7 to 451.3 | -0.186 nm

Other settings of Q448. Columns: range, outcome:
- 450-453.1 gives 16.38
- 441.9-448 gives 12.61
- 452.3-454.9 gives 12.14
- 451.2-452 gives 19.04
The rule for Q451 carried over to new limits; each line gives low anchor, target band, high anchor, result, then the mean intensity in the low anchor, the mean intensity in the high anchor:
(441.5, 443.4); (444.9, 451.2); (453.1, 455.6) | -0.45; 16.5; 16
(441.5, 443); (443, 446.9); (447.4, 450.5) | 0.27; 16.6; 17.4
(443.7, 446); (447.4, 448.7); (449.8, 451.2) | -0.06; 15.4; 18.3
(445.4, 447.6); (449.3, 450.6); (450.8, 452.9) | 0.06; 17.6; 18.7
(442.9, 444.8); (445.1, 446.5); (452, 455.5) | -0.06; 15.2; 16.7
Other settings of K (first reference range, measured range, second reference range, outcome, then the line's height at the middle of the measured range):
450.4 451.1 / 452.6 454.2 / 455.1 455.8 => 0.008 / 17.1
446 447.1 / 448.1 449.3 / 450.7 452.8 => 0.058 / 17.7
